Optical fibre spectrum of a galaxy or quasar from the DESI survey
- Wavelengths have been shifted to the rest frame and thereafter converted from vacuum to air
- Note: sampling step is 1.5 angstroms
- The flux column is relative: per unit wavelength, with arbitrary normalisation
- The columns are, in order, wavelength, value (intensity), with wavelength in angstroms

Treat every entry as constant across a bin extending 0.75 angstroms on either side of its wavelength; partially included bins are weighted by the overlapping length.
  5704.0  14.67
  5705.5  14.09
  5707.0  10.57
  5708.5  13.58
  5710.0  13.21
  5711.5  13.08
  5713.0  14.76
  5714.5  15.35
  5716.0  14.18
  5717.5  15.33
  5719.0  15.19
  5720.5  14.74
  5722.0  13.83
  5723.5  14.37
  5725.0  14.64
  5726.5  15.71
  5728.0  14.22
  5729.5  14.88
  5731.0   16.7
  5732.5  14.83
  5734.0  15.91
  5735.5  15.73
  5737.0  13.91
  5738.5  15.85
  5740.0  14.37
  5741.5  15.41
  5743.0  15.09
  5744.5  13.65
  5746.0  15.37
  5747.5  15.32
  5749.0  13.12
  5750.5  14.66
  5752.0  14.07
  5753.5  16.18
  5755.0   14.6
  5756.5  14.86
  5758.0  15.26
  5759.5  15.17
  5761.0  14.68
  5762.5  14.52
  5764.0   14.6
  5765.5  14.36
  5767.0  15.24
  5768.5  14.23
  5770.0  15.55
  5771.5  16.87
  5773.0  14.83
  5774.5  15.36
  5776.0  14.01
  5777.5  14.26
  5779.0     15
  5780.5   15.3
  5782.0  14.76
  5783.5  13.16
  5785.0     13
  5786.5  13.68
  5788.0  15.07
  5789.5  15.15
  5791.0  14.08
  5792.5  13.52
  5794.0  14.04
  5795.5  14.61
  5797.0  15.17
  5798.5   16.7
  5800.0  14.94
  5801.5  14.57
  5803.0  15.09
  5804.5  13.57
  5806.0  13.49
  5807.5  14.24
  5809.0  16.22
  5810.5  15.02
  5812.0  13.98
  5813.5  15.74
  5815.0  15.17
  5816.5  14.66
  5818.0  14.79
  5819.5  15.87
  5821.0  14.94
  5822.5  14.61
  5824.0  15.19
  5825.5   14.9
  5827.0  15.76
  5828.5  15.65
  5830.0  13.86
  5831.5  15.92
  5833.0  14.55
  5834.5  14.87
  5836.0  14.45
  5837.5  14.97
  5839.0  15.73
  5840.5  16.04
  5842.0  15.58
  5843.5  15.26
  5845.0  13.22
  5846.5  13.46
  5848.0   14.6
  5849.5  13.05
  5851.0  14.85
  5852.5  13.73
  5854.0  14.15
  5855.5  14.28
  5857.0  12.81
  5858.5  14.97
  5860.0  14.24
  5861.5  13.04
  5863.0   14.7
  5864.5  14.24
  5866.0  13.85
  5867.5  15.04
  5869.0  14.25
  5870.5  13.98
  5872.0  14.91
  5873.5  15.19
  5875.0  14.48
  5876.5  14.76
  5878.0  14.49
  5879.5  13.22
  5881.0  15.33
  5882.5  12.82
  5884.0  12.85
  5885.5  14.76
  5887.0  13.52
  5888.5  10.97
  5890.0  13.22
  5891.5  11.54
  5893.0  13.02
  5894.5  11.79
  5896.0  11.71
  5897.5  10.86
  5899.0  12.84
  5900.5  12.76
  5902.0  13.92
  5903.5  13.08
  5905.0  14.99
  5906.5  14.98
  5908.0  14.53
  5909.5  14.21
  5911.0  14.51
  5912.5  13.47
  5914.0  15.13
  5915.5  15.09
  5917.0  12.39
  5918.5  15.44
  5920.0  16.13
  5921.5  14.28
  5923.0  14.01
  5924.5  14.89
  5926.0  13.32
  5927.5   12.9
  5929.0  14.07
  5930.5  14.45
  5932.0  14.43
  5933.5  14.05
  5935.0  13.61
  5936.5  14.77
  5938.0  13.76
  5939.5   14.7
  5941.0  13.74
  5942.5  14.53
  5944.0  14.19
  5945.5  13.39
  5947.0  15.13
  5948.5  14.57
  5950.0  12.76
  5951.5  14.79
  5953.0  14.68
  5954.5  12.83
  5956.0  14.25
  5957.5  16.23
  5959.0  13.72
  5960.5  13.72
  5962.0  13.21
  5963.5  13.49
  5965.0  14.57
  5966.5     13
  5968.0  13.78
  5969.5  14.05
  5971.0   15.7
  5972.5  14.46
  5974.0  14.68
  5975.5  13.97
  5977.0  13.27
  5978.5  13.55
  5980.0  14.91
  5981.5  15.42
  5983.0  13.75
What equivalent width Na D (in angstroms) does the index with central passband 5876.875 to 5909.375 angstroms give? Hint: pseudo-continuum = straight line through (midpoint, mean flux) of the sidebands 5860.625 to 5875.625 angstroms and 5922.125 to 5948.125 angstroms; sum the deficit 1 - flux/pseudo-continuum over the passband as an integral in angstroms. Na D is 2.4 angstroms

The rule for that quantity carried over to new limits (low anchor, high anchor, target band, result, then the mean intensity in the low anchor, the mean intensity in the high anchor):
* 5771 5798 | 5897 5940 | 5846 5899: 2.1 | 14.5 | 14.1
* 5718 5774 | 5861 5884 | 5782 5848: -0.9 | 14.9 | 14.3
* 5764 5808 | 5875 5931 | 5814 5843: -1.7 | 14.6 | 13.7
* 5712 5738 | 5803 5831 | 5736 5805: 0.9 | 14.9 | 14.9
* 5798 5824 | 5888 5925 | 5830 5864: -0.1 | 14.9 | 13.6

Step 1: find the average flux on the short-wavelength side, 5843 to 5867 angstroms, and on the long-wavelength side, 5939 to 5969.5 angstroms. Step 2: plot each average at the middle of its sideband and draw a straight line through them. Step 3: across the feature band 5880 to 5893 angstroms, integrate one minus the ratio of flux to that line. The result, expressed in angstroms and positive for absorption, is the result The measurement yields 0.85 angstroms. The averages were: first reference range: 14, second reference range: 14.1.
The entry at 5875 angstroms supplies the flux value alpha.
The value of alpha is 14.48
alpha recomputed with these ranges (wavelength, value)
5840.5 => 16.04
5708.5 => 13.58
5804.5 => 13.57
